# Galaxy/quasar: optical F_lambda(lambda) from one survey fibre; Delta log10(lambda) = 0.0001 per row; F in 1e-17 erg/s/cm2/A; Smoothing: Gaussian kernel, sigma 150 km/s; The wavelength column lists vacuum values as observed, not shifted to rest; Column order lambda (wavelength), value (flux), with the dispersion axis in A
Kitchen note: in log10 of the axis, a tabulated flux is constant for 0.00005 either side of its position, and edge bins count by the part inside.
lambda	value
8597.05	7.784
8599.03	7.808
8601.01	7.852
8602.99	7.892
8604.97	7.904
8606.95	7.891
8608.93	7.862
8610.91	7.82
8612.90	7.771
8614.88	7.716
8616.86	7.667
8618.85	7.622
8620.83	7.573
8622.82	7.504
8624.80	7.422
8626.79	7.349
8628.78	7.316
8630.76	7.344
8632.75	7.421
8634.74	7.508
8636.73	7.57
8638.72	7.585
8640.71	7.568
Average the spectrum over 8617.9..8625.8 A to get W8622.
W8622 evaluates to 7.53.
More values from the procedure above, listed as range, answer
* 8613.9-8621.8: 7.65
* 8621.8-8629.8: 7.4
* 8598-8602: 7.83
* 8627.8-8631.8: 7.34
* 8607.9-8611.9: 7.85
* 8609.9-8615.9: 7.77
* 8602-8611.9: 7.88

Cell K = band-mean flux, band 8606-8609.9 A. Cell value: 7.88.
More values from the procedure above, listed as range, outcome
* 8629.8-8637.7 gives 7.46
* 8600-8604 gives 7.88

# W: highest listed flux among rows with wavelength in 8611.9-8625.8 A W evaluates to 7.771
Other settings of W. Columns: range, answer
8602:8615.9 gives 7.904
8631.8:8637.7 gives 7.57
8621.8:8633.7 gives 7.504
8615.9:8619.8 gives 7.667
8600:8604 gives 7.892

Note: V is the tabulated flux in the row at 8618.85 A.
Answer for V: 7.622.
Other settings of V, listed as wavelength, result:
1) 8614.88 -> 7.716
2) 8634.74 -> 7.508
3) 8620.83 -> 7.573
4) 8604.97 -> 7.904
